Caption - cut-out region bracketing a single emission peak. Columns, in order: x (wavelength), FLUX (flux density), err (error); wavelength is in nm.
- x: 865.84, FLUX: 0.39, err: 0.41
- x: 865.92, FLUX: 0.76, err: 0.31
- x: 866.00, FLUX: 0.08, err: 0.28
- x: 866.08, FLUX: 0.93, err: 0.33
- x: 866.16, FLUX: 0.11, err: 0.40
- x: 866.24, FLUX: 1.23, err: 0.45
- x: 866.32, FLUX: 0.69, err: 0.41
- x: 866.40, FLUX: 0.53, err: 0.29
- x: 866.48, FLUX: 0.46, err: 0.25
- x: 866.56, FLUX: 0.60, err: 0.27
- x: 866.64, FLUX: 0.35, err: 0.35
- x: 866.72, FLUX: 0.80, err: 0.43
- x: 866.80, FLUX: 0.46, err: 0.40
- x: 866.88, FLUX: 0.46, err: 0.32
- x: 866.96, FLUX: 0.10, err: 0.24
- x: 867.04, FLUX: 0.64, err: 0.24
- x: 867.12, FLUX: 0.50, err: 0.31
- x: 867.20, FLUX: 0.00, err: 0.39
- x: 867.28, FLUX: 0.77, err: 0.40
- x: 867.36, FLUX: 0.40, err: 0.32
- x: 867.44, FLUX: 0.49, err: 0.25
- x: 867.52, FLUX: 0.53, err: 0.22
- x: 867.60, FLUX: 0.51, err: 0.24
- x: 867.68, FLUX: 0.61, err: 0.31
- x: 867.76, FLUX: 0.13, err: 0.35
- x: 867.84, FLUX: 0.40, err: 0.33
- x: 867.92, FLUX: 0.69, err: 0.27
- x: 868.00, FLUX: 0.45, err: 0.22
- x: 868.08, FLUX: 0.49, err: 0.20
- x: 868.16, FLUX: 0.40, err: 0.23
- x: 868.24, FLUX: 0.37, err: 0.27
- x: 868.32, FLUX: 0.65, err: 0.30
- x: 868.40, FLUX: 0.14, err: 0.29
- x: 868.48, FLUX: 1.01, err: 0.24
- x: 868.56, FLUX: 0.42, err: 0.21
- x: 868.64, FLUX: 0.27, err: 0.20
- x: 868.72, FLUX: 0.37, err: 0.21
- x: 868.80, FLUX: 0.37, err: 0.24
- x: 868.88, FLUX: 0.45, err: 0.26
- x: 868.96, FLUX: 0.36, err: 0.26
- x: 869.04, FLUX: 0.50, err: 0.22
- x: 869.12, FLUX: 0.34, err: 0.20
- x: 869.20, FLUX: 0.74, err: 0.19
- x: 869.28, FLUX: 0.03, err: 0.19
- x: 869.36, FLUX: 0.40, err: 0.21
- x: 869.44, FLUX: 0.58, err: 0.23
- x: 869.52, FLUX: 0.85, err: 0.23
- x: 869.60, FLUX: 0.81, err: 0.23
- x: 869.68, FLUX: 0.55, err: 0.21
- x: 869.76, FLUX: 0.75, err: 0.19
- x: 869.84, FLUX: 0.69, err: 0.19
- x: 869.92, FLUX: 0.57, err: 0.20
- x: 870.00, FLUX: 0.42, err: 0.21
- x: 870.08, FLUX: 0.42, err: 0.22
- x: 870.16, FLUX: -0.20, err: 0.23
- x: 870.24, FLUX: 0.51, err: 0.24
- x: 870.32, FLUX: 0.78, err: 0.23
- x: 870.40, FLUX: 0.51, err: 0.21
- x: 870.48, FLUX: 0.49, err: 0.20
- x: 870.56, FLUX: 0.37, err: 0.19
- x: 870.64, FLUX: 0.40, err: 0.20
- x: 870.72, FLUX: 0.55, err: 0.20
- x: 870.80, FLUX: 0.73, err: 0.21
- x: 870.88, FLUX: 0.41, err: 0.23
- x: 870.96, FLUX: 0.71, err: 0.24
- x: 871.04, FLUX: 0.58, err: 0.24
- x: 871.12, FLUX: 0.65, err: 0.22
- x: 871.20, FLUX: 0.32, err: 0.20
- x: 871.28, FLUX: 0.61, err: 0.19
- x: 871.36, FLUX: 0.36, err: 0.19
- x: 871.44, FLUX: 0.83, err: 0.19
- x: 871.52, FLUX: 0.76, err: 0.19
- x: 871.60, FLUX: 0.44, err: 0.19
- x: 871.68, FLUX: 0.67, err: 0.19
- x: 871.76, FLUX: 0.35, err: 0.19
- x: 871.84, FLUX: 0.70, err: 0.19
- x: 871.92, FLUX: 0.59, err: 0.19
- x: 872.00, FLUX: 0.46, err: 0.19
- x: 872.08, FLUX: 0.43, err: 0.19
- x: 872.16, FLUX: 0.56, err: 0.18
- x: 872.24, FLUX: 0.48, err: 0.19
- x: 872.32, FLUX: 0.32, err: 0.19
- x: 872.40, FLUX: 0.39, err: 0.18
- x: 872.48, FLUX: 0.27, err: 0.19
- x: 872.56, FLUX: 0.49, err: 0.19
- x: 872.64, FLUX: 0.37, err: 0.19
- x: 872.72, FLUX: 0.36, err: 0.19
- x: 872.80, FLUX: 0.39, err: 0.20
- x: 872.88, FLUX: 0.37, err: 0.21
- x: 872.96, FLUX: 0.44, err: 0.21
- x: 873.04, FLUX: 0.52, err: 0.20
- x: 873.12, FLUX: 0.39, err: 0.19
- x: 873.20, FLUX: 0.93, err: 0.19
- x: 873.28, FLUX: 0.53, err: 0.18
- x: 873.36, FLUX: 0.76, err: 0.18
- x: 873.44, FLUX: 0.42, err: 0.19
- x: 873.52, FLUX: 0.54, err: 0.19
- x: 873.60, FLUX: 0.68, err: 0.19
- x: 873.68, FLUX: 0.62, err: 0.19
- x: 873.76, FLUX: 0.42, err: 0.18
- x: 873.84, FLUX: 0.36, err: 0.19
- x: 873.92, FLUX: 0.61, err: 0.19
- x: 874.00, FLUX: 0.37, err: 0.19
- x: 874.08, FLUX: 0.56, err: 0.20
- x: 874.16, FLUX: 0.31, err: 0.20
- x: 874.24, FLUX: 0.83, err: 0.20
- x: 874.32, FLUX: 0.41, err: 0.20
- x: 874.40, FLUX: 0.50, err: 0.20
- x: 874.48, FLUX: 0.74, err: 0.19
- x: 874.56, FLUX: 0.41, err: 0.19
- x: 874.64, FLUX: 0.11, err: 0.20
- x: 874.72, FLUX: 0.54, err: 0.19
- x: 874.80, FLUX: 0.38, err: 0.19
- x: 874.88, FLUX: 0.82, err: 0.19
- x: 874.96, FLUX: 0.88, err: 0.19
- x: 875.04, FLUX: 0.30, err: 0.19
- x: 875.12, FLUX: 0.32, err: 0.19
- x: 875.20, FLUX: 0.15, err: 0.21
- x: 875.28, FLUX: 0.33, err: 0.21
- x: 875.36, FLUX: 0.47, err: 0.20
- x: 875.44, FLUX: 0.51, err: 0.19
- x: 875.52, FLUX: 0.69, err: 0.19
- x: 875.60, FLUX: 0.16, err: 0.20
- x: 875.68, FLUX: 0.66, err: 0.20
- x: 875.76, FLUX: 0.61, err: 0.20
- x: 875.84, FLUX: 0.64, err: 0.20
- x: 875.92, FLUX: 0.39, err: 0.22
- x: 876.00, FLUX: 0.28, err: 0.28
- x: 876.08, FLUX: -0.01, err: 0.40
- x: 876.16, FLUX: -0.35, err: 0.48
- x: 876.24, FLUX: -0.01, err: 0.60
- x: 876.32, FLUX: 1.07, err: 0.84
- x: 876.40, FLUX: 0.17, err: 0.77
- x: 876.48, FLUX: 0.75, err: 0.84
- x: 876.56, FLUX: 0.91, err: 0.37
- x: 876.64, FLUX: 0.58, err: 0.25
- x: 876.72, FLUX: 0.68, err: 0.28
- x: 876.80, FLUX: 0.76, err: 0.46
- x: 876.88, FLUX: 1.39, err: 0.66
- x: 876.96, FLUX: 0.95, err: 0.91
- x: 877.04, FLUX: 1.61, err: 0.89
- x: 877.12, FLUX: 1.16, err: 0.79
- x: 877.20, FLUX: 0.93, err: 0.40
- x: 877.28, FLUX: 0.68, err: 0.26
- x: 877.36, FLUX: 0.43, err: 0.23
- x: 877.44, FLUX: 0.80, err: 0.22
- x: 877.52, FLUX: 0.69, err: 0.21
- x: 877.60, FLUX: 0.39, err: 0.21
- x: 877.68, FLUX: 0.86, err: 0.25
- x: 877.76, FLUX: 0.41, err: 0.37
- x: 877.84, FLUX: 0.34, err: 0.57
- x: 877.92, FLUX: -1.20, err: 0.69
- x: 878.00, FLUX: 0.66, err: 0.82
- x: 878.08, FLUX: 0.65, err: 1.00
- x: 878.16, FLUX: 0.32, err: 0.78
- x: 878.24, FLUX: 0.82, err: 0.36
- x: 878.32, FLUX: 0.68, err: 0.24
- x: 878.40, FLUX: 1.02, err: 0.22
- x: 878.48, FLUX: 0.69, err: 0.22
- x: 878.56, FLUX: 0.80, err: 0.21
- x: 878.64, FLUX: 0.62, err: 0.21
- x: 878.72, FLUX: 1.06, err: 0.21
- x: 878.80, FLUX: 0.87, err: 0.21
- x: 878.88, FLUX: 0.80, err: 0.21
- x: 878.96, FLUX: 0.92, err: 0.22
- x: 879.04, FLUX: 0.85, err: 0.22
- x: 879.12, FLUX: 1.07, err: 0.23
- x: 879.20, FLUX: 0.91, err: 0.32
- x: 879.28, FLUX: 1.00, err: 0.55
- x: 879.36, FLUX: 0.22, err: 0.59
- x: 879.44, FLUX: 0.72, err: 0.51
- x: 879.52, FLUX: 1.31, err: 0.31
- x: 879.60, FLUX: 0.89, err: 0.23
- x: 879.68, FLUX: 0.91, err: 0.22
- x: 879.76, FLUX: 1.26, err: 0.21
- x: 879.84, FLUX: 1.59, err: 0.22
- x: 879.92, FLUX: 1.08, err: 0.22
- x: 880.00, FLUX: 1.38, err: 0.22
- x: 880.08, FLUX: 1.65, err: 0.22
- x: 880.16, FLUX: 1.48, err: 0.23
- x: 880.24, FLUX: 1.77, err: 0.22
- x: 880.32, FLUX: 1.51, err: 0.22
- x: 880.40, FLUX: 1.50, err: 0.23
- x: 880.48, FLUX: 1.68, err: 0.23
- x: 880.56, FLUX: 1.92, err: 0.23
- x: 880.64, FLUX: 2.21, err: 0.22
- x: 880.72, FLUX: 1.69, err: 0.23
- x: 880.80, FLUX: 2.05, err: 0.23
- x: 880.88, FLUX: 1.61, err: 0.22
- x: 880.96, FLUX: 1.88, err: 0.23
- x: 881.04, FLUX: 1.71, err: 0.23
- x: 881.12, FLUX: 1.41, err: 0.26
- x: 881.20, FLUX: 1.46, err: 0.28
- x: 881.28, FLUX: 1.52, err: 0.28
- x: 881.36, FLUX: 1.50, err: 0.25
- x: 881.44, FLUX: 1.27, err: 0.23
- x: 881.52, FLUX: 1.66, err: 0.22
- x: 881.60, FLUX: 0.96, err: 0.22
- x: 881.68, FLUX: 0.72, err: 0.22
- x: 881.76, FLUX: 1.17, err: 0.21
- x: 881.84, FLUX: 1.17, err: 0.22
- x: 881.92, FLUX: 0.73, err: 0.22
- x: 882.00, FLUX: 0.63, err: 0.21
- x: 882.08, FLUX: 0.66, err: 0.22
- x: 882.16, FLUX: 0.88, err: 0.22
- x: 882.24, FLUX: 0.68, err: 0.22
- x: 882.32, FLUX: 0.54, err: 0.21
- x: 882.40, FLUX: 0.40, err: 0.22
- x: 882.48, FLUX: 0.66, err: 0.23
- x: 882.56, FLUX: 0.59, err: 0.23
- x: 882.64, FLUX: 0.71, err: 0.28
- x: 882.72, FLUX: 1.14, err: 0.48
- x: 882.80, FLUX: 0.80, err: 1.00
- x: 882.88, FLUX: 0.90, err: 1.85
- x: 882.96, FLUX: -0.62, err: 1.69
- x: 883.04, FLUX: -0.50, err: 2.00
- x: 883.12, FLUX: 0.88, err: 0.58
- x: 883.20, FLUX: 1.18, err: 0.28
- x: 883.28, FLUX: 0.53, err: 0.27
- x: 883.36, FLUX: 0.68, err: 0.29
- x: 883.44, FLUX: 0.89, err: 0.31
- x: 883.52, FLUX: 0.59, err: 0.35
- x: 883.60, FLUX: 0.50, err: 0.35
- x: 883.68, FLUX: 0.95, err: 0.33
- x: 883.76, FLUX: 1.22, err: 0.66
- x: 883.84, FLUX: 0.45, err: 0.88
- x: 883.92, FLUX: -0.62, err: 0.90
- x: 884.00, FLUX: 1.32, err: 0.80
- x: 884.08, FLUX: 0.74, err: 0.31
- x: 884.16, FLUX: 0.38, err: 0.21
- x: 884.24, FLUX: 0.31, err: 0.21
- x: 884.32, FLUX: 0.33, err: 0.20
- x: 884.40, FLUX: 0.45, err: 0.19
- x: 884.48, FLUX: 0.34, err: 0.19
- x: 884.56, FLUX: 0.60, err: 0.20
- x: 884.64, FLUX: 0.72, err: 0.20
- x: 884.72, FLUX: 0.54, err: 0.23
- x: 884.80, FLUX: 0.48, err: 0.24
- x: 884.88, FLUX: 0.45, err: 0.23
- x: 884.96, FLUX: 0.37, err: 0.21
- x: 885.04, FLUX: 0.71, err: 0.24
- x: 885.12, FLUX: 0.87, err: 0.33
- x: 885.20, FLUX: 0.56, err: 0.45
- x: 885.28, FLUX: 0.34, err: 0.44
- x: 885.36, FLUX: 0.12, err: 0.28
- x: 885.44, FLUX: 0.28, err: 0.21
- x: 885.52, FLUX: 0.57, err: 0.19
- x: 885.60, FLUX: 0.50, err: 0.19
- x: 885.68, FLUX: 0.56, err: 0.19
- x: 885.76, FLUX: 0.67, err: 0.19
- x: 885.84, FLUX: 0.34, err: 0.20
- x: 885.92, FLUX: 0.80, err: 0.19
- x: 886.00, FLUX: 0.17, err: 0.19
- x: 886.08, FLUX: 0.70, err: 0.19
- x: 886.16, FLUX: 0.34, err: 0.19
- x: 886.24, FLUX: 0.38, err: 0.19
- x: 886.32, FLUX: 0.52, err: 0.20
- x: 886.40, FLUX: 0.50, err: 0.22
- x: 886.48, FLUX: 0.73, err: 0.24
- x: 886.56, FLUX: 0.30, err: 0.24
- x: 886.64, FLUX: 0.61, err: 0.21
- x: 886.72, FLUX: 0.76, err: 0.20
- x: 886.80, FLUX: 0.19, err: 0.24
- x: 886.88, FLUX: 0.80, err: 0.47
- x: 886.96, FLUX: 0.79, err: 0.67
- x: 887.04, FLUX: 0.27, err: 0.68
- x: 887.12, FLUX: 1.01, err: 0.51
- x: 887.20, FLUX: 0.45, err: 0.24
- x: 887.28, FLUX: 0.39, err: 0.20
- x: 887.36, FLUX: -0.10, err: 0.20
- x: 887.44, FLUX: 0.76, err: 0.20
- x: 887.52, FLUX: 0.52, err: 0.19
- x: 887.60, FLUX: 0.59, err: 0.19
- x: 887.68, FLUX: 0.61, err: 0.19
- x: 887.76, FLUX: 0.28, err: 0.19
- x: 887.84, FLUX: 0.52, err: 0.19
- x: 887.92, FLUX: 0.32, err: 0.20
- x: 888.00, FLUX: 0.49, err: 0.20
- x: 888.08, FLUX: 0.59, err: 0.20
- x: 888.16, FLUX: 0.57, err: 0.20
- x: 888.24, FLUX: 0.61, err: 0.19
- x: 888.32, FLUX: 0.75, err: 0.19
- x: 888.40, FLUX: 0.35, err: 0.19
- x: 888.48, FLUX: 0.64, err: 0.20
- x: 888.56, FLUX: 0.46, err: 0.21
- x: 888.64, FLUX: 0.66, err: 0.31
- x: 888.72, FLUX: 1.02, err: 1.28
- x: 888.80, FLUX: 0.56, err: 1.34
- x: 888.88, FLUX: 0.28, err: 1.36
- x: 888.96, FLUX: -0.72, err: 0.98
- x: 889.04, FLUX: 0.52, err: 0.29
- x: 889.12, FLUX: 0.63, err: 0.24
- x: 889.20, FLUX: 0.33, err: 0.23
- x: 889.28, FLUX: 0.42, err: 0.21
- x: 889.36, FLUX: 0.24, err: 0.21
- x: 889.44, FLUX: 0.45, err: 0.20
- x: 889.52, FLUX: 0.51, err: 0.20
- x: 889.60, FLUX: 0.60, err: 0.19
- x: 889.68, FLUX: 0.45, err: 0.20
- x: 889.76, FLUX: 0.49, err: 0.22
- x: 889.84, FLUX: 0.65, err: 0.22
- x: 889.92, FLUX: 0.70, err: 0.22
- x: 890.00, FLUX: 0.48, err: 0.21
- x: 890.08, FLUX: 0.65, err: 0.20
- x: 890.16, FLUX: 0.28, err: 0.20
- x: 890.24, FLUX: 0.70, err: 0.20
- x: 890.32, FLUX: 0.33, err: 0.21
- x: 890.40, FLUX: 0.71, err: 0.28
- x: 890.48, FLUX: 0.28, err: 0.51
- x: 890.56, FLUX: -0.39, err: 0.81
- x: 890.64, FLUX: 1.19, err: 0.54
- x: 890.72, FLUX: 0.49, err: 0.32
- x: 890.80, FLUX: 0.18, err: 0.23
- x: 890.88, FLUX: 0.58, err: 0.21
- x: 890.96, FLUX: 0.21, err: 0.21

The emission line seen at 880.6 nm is [O II] 3727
